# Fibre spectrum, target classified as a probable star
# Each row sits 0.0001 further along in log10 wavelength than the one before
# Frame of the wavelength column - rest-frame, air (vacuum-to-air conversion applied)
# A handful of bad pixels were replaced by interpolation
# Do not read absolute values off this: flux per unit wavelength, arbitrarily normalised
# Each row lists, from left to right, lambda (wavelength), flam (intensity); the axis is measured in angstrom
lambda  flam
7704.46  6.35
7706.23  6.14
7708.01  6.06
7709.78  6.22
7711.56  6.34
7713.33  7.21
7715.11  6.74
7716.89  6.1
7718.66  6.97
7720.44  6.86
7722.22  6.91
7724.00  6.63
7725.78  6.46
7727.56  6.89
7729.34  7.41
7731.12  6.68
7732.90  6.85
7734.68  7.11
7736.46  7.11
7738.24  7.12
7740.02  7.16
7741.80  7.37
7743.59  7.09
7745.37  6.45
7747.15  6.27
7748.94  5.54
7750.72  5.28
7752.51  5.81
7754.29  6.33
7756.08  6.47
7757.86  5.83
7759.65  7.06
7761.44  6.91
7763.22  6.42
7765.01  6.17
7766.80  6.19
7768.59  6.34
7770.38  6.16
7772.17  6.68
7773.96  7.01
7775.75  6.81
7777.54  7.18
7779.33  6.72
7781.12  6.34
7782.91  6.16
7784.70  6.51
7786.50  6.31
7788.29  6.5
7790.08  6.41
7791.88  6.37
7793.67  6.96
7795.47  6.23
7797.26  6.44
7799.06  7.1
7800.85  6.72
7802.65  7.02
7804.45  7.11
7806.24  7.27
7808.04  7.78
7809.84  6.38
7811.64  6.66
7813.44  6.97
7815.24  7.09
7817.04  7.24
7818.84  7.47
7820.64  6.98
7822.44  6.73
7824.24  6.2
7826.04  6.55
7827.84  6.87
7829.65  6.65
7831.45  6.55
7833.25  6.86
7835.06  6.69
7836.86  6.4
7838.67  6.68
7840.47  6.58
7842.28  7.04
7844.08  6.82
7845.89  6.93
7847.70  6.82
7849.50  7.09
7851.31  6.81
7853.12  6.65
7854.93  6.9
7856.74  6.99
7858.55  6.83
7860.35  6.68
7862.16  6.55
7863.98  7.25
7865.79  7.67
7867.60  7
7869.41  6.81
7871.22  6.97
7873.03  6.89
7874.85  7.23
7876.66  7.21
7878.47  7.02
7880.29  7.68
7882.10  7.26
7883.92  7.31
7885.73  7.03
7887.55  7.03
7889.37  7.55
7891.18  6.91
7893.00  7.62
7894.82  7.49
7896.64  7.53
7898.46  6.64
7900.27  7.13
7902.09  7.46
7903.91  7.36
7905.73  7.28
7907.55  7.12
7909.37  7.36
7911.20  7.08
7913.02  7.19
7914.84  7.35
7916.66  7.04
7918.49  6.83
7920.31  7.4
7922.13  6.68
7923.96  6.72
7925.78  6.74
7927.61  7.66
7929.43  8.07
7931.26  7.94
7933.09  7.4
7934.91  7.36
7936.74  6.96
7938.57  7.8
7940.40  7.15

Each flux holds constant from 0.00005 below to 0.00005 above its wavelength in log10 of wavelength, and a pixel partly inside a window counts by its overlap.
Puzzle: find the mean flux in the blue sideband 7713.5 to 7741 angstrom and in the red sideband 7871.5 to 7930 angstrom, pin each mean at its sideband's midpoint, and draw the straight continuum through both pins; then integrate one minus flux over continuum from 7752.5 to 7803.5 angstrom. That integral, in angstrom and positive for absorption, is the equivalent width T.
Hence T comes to 3.2 angstrom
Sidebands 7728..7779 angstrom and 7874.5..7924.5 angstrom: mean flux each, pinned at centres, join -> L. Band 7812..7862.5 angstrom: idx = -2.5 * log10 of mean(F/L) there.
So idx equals 0.02 mag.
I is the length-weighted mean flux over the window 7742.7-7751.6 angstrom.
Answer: 6.13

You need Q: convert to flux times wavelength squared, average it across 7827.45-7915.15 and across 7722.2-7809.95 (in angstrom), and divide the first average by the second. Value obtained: 1.09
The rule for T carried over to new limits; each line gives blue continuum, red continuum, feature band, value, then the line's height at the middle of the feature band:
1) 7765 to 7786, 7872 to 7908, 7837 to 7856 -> 0.42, 6.97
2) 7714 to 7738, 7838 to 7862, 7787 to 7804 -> 0.47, 6.83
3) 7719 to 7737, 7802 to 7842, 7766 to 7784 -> 0.81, 6.87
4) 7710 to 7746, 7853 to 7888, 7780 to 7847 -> 2.25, 6.98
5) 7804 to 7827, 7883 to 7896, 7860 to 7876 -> 0.37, 7.18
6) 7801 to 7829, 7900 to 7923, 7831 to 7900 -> 0.62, 7.07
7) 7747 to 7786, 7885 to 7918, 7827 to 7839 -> 0.22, 6.79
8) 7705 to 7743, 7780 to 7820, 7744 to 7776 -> 2.15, 6.78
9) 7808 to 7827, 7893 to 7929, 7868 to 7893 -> -0.27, 7.08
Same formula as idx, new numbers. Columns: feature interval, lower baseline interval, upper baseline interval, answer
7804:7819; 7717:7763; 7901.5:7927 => -0.039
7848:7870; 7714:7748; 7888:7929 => 0.026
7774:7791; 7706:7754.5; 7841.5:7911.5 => 0.036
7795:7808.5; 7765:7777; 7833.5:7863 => -0.053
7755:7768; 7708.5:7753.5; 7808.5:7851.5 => 0.045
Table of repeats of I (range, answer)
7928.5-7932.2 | 7.99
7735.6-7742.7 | 7.19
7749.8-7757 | 5.98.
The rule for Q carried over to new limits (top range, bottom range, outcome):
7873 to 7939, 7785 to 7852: 1.09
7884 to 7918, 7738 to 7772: 1.17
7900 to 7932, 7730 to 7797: 1.15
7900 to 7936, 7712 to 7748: 1.11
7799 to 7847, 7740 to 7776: 1.09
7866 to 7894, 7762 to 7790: 1.13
